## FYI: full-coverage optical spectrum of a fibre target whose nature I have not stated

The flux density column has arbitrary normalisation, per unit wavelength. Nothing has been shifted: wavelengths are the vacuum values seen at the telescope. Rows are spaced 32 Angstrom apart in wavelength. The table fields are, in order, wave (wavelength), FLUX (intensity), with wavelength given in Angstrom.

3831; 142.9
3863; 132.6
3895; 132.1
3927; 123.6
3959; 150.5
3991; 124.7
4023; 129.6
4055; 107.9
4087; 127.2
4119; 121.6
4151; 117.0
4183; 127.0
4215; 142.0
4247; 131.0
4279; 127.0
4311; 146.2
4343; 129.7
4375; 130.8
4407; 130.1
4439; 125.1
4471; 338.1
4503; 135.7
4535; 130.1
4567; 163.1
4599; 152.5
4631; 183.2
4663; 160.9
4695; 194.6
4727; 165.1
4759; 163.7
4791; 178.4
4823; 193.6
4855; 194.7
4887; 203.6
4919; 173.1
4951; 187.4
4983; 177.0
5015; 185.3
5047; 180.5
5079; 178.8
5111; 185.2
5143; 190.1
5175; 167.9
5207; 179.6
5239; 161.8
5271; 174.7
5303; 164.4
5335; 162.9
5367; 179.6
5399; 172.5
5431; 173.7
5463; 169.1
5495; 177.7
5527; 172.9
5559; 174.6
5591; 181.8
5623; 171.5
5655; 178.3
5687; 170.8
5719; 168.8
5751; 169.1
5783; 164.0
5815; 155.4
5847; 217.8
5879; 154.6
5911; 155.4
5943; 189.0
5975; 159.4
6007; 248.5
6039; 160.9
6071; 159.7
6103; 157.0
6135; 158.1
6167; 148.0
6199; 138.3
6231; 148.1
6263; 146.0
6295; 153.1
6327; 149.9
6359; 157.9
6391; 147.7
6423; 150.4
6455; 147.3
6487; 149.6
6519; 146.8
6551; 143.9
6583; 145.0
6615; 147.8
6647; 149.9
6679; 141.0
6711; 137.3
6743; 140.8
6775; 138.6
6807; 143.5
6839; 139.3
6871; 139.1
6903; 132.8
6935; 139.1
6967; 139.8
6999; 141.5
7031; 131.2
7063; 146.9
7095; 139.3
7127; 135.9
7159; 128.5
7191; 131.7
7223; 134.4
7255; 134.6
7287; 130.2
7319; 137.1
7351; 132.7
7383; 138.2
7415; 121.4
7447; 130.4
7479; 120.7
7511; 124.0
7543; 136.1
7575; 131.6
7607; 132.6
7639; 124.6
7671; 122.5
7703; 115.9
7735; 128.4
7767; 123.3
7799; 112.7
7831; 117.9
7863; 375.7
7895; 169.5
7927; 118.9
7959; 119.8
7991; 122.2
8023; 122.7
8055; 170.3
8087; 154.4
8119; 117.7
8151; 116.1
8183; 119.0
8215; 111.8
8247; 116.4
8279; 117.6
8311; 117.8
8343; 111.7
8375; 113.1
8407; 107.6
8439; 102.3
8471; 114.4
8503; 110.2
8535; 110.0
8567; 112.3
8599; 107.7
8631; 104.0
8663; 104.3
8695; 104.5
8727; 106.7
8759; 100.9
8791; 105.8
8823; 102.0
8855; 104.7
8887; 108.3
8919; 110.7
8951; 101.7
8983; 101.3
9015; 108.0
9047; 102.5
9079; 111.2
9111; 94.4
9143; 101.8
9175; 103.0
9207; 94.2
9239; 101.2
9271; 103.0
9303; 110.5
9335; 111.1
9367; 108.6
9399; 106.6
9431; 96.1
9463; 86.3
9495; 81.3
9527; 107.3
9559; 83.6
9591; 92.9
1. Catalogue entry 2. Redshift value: 0.20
